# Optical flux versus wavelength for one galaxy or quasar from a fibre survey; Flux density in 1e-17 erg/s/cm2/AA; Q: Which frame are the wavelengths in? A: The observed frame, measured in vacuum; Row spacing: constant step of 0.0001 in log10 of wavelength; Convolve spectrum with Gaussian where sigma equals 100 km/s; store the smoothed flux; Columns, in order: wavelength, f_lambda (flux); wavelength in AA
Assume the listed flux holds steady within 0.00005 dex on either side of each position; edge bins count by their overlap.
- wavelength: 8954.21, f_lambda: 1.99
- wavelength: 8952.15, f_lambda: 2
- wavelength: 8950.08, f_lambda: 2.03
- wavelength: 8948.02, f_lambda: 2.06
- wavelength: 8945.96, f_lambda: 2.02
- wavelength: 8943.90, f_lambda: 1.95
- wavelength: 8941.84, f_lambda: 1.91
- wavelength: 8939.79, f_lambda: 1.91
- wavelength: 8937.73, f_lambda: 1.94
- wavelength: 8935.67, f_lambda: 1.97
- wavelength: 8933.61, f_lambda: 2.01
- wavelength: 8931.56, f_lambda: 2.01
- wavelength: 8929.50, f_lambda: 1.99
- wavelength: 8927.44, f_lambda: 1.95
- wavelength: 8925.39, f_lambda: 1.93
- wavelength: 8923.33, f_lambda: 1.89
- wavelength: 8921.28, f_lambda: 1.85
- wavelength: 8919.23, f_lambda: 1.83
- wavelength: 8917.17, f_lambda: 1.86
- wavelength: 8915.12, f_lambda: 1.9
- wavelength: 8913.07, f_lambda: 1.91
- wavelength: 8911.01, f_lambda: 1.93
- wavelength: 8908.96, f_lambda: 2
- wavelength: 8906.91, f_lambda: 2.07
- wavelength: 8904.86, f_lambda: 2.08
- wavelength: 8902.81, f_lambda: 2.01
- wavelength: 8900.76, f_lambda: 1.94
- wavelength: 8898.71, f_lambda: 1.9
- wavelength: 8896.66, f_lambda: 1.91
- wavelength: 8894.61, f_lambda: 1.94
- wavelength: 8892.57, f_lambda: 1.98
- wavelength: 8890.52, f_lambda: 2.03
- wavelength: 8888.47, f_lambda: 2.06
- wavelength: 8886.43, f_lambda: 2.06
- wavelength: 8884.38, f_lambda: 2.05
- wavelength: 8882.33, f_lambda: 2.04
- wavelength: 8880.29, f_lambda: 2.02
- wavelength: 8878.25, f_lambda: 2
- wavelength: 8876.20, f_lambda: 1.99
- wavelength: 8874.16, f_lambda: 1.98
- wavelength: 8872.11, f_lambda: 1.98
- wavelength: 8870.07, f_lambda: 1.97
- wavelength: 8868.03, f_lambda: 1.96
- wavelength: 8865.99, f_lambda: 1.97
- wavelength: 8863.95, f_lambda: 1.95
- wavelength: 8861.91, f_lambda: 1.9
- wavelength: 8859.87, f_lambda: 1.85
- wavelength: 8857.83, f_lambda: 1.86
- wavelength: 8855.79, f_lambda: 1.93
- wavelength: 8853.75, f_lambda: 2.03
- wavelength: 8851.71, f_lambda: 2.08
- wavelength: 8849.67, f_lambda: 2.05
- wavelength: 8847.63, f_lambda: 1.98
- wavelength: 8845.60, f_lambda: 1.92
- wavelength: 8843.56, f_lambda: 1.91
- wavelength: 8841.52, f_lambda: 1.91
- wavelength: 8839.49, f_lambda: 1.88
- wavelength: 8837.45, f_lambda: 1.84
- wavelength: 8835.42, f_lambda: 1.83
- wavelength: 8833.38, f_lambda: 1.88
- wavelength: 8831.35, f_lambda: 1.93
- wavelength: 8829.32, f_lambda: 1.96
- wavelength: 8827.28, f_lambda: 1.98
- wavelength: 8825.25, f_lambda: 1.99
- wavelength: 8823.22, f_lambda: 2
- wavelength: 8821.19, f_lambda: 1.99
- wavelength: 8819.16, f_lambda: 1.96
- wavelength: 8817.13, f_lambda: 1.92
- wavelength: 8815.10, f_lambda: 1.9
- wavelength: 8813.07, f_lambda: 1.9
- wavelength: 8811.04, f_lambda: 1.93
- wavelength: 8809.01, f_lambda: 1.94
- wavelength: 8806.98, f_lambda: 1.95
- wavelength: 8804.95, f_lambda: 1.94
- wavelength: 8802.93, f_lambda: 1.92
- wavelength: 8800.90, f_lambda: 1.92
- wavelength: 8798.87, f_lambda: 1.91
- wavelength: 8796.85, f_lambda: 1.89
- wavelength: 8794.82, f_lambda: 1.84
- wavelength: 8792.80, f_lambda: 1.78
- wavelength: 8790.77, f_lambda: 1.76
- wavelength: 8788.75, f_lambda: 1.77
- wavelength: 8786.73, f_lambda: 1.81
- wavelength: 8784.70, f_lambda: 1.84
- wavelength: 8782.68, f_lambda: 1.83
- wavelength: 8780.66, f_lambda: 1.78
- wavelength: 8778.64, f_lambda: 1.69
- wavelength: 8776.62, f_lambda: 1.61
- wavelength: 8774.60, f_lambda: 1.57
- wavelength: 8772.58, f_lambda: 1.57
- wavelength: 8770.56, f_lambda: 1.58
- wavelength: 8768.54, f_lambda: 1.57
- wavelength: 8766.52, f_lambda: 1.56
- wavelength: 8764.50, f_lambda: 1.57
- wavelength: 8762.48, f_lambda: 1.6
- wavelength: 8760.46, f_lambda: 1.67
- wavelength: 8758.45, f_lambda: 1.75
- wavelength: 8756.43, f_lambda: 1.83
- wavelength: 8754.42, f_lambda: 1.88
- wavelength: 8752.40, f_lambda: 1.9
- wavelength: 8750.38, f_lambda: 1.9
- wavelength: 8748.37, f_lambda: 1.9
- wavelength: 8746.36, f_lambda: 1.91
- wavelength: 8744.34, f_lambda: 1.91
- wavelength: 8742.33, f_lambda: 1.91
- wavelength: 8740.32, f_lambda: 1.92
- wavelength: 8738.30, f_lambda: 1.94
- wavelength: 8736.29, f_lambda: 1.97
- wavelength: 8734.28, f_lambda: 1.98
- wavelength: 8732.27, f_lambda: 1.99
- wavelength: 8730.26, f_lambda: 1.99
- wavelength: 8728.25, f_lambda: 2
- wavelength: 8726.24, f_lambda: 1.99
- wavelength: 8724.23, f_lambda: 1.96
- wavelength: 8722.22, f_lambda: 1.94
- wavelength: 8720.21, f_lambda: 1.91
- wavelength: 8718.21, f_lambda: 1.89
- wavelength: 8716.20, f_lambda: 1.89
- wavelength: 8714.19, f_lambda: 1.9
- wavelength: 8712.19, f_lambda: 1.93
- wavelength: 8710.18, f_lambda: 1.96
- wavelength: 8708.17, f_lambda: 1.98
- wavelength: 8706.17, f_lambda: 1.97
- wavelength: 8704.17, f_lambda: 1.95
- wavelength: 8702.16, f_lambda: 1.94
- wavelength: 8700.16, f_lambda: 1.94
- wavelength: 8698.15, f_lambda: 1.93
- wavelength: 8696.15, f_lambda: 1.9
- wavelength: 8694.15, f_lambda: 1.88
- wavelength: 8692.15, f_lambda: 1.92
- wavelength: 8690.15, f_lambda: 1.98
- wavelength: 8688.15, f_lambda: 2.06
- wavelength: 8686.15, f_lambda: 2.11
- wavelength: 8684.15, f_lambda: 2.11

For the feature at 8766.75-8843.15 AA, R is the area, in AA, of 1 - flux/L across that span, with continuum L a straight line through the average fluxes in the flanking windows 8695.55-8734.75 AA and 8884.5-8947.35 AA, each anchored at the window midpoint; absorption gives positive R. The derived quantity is 4.3 AA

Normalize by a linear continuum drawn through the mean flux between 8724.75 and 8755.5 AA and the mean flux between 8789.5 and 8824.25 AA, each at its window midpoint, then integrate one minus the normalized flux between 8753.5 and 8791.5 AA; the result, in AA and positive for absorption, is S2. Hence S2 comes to 4.5 AA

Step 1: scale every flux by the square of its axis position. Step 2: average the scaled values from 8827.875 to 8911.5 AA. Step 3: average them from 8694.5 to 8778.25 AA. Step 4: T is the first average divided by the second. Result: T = 1.09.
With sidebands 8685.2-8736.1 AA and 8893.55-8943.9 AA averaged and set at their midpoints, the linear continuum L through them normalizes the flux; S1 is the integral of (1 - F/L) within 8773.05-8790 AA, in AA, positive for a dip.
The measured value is 1.90 AA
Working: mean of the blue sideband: 1.96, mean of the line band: 1.73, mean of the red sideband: 1.94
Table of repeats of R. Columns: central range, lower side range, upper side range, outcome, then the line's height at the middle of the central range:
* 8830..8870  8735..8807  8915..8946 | -1.47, 1.86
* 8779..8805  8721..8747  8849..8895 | 1.72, 1.97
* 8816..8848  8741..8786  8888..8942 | -1.59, 1.84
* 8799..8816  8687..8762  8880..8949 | 0.15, 1.94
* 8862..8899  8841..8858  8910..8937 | -0.71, 1.95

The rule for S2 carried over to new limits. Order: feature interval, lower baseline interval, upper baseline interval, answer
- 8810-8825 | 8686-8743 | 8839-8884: 0.1 AA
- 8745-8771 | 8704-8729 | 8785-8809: 2.2 AA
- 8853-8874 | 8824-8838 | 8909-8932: -0.2 AA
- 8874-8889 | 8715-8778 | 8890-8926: -0.8 AA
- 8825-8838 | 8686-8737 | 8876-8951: 0.3 AA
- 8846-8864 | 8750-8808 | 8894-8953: -0.9 AA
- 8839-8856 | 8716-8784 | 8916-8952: -0.7 AA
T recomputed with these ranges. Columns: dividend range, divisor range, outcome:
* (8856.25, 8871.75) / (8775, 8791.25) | 1.12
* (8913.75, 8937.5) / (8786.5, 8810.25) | 1.06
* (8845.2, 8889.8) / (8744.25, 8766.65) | 1.14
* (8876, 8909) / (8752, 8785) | 1.22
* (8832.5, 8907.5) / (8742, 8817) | 1.12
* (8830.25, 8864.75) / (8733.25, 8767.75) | 1.08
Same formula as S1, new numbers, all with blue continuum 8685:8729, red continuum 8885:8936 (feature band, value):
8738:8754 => 0.37 AA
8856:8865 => 0.30 AA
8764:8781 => 3.04 AA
